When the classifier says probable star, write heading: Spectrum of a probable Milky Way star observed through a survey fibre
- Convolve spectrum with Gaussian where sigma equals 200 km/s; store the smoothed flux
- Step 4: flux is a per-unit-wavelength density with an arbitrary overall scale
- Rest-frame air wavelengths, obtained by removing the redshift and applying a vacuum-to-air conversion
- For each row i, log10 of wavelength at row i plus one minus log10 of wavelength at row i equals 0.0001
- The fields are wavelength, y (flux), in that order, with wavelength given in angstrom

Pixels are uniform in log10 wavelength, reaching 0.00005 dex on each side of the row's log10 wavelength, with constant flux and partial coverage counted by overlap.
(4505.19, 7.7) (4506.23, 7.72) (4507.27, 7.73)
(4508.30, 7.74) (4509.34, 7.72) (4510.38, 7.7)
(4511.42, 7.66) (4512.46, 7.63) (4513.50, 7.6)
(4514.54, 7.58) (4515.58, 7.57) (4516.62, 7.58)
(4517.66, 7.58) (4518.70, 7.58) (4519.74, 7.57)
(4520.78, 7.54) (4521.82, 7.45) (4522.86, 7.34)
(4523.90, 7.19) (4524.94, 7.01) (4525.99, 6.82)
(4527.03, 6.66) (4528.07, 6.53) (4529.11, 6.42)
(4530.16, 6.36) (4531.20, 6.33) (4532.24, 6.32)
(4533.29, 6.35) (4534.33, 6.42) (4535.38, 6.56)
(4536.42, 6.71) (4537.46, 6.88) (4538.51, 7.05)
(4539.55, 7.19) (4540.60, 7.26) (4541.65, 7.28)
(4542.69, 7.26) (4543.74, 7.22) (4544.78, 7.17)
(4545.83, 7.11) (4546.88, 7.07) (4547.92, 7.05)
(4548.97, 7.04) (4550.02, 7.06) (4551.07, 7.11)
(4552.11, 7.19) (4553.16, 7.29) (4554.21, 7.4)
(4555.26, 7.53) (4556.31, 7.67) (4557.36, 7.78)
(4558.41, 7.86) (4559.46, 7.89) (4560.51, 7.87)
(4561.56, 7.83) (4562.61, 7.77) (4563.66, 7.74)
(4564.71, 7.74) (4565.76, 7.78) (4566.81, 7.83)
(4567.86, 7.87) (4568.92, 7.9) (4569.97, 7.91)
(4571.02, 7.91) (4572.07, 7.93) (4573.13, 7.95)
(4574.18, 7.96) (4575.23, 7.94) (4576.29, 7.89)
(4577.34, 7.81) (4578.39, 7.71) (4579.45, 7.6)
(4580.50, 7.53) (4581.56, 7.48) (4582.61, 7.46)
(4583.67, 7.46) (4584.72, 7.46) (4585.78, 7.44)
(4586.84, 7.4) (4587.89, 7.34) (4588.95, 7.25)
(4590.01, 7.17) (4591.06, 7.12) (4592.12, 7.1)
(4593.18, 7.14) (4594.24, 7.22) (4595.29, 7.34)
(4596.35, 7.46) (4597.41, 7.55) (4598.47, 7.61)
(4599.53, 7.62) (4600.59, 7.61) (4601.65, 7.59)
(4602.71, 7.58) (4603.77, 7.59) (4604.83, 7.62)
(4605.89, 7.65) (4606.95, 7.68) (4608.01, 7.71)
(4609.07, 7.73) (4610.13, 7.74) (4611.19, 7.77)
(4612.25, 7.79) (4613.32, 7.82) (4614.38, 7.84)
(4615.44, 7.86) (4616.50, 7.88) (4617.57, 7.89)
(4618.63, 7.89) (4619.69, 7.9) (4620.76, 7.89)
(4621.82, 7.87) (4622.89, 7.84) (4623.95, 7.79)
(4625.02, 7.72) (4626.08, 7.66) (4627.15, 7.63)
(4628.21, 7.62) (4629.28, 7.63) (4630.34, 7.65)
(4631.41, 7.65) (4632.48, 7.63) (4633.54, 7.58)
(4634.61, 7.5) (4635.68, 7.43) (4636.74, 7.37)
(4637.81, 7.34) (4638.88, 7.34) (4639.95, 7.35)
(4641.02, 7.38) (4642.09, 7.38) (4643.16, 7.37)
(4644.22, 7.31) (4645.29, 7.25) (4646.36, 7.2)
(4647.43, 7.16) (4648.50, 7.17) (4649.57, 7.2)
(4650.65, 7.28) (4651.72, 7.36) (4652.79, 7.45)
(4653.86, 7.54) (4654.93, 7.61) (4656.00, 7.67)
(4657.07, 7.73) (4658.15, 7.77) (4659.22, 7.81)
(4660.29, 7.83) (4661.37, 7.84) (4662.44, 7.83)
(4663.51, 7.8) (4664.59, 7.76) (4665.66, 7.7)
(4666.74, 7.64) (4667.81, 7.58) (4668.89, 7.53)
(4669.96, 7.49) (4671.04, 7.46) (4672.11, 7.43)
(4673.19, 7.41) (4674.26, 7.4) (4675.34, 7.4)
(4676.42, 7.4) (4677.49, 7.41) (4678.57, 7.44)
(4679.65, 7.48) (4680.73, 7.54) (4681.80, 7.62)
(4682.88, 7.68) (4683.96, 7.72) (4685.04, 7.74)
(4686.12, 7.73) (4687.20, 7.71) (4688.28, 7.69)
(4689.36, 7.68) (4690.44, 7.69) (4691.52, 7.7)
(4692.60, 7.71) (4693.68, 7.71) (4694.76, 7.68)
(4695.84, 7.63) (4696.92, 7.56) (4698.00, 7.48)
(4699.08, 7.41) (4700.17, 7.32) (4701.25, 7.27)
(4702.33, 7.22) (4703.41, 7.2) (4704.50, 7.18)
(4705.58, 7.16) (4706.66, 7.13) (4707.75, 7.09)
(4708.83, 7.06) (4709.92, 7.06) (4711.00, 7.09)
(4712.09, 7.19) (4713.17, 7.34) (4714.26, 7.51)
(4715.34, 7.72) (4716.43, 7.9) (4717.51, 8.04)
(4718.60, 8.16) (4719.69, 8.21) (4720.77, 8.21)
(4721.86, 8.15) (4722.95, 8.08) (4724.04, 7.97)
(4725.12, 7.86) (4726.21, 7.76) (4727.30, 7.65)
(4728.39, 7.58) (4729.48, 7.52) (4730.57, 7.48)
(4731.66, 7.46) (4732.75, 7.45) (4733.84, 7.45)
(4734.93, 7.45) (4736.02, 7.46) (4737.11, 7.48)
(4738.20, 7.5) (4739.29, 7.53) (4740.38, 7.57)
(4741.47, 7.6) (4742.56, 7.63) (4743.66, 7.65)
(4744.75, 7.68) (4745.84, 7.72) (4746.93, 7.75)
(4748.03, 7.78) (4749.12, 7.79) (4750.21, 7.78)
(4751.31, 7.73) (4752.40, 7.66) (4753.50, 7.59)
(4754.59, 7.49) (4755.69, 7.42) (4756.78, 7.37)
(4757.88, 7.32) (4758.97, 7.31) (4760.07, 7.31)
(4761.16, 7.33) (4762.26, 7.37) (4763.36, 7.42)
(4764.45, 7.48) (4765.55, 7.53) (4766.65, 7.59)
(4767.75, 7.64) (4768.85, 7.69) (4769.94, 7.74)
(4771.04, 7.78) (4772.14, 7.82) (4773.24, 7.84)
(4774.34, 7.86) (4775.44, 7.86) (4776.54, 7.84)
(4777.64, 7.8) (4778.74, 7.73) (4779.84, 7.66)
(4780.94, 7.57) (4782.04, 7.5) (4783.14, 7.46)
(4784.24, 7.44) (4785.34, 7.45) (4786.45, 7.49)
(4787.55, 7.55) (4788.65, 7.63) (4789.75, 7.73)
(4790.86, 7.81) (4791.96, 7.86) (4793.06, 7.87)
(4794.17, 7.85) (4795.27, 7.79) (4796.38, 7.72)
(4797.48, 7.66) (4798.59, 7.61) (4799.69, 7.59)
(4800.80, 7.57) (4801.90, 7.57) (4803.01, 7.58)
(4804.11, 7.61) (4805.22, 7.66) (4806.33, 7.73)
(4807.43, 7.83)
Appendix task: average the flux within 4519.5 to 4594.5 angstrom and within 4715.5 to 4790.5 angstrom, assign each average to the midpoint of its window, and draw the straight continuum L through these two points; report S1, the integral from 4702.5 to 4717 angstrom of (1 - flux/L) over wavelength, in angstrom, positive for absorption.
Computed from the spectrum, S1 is 0.6 angstrom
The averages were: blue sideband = 7.33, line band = 7.28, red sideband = 7.65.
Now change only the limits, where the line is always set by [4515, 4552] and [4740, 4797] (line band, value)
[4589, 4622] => -1.8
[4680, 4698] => -0.6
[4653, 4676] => -0.8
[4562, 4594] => -2.1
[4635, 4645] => -0.1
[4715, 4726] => -0.8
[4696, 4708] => 0.3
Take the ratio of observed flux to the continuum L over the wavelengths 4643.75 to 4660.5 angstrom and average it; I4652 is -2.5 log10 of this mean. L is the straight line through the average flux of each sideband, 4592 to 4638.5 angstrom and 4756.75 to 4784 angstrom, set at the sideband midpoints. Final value 0.03 mag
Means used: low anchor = 7.64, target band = 7.45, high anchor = 7.6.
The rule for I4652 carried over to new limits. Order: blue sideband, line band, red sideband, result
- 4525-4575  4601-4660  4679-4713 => -0.03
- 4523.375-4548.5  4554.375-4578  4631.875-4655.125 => -0.12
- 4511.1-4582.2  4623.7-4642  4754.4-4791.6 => -0.01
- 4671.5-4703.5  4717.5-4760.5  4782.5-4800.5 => -0.01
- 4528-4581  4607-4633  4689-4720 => -0.05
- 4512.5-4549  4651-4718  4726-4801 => -0.02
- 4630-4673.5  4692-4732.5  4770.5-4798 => 0.01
